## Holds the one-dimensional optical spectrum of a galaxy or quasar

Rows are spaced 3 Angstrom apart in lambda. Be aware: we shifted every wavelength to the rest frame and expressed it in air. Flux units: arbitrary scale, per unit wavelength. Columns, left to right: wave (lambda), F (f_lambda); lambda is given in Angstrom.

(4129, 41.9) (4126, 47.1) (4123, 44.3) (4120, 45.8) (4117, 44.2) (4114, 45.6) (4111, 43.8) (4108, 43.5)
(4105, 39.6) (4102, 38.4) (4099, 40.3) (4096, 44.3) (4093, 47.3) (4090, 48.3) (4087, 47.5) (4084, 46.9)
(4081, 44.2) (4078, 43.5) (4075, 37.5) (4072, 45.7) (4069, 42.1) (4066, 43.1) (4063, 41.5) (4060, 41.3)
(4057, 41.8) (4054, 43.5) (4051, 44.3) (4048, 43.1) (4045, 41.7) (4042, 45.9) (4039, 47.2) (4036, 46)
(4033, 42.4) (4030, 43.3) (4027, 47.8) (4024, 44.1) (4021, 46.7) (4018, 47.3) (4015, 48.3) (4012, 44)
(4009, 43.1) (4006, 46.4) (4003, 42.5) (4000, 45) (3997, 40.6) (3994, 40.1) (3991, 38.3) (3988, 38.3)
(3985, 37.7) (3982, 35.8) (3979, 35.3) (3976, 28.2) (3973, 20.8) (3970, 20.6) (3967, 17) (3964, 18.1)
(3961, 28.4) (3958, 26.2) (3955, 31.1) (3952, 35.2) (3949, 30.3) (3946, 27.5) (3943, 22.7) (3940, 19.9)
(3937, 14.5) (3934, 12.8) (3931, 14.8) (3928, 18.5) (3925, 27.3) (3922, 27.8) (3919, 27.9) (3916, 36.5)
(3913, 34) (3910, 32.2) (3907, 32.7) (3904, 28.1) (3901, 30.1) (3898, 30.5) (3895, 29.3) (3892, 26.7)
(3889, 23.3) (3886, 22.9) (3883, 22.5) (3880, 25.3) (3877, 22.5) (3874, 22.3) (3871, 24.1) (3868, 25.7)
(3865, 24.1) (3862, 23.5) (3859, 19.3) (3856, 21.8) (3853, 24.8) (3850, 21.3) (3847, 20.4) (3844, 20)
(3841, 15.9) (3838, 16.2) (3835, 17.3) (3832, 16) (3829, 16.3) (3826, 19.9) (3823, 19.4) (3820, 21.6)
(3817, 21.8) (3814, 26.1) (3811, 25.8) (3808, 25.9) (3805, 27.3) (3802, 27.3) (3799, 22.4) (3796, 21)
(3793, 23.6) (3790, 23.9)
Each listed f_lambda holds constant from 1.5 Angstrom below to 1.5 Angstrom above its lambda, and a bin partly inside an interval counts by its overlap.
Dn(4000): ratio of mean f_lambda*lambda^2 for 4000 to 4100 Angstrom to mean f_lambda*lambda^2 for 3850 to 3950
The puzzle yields 1.92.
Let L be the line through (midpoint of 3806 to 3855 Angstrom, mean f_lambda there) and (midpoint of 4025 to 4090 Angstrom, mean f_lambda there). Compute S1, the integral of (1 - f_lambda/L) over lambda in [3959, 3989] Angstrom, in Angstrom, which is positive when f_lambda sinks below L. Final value 6.5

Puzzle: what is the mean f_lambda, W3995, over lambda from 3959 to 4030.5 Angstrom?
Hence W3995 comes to 37.2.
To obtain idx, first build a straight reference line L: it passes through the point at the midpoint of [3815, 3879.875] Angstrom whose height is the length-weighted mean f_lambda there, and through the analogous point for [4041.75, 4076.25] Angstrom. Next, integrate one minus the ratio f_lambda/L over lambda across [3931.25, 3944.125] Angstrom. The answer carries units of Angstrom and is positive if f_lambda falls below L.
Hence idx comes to 5.6 Angstrom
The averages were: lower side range 20.8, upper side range 42.5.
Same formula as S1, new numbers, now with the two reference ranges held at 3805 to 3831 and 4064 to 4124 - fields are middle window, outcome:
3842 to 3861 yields 2.8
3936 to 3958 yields 4.2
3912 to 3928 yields 0.4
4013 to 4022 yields -2.3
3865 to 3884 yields 2.0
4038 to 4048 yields -1.2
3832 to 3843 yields 3.3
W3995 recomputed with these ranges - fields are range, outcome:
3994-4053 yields 44.6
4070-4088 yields 44.1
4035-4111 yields 43.5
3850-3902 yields 24.5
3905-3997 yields 27.9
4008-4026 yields 45.7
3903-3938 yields 25.7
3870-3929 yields 27.3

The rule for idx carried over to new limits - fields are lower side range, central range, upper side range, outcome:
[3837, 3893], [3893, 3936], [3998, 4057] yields 2.3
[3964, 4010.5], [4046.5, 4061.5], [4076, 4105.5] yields -0.8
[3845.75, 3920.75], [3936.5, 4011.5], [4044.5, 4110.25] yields 5.8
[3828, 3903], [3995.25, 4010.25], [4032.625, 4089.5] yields -2.4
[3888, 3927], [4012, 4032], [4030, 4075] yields -2.7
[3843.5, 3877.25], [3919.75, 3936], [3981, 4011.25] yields 5.7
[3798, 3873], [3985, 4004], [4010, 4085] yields -1.0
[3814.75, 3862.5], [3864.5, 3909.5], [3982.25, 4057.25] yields -0.1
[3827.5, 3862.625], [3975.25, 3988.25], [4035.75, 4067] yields 0.1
